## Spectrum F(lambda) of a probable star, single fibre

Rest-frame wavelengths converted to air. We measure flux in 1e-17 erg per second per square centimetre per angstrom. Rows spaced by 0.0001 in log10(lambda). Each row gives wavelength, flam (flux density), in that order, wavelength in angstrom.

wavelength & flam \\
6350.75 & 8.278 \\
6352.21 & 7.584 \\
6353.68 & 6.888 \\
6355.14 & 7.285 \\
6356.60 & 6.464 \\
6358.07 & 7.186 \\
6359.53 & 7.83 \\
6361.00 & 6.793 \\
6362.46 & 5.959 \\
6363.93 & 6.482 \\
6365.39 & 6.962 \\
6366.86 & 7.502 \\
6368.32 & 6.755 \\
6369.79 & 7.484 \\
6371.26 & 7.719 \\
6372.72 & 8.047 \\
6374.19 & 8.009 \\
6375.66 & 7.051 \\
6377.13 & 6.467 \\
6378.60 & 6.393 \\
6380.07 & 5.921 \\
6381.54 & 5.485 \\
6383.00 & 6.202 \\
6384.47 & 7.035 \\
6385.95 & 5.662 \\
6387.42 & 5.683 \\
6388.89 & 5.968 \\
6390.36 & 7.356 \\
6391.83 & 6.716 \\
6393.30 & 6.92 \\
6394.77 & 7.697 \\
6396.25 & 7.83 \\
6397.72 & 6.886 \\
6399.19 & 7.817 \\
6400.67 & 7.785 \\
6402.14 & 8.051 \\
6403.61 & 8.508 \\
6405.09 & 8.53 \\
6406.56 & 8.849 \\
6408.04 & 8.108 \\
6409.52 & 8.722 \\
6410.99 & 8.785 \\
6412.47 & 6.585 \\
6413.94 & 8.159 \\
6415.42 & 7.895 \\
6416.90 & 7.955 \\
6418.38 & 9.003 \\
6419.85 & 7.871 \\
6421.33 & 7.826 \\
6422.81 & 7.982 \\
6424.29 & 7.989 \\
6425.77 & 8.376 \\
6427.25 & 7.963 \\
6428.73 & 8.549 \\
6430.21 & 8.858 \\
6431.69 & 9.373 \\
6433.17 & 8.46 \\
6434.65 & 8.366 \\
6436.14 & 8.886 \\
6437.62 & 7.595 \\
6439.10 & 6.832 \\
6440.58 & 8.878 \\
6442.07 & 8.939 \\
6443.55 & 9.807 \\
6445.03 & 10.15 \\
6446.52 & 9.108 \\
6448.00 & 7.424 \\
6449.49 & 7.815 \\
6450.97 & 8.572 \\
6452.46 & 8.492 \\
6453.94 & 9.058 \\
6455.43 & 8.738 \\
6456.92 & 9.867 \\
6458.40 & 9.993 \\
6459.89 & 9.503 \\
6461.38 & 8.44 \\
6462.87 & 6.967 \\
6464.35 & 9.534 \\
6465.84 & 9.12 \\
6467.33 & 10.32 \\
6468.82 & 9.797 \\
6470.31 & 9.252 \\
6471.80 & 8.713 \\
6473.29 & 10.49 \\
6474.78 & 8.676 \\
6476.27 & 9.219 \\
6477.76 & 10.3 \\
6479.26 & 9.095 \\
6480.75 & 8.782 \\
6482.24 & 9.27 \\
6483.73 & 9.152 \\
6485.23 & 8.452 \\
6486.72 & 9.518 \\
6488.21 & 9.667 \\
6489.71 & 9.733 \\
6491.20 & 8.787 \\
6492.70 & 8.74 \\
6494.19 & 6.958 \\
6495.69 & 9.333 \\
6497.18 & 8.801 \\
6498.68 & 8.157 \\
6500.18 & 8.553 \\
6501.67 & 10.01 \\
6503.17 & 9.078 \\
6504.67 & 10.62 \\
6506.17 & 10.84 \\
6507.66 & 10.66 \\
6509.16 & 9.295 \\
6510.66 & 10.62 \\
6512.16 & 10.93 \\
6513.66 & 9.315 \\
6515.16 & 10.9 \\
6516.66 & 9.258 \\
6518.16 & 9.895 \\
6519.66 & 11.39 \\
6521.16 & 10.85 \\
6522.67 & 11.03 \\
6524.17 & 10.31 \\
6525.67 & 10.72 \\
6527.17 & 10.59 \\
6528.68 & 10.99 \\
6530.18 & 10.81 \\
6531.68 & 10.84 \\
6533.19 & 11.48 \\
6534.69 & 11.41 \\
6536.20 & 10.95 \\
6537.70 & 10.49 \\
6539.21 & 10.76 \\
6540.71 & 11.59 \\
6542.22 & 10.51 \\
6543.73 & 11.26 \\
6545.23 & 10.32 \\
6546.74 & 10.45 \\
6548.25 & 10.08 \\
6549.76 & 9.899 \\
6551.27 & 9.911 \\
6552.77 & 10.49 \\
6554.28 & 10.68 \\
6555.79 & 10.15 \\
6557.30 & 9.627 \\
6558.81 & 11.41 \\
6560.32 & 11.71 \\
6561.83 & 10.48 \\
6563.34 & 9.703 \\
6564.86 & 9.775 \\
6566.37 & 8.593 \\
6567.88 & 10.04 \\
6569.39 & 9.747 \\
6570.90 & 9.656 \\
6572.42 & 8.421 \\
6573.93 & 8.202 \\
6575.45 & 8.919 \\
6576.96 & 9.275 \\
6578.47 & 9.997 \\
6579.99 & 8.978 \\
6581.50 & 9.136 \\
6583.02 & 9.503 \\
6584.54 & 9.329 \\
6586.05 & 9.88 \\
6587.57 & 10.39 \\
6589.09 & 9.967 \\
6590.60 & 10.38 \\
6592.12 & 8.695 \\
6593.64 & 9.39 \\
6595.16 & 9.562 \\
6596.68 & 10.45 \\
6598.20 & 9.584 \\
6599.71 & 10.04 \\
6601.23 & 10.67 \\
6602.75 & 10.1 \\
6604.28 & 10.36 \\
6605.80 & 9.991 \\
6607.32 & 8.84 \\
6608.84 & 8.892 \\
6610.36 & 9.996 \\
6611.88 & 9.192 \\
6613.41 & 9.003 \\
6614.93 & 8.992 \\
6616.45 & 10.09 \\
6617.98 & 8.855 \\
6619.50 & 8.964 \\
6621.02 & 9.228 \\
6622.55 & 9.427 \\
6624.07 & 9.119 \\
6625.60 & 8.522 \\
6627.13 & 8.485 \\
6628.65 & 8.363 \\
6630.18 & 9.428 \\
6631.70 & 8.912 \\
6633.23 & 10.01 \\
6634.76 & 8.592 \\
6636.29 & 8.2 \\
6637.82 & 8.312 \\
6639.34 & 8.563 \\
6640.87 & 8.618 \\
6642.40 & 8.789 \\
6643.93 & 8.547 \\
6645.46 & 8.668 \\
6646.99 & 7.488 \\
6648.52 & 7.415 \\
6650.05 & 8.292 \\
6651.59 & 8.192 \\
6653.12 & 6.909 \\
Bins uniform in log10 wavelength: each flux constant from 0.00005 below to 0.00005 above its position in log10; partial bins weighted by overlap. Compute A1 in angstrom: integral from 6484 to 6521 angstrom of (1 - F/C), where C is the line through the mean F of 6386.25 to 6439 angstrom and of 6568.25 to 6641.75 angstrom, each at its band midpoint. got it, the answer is -4.34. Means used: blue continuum 7.91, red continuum 9.32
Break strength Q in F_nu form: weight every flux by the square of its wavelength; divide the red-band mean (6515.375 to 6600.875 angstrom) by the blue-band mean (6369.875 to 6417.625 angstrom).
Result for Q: 1.5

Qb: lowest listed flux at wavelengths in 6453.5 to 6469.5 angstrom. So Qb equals 6.967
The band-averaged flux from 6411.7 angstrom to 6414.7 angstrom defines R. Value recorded 7.39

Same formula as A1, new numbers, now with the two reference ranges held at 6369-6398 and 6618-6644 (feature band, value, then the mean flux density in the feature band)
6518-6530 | -4.2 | 10.8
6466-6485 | -4.6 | 9.38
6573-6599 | -3.2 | 9.5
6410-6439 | -4.3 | 8.21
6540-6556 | -4.6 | 10.5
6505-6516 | -3.5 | 10.4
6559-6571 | -2.5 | 10.1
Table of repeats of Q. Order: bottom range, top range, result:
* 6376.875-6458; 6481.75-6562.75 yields 1.32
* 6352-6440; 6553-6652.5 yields 1.32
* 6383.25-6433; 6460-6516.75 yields 1.23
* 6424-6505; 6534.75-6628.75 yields 1.14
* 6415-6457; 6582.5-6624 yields 1.19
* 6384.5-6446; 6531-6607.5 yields 1.32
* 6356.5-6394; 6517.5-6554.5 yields 1.66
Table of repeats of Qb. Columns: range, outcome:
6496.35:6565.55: 8.157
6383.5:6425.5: 5.662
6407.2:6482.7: 6.585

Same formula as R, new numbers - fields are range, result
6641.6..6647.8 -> 8.37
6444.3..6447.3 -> 9.59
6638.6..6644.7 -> 8.63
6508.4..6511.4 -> 9.95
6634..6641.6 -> 8.46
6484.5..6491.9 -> 9.24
